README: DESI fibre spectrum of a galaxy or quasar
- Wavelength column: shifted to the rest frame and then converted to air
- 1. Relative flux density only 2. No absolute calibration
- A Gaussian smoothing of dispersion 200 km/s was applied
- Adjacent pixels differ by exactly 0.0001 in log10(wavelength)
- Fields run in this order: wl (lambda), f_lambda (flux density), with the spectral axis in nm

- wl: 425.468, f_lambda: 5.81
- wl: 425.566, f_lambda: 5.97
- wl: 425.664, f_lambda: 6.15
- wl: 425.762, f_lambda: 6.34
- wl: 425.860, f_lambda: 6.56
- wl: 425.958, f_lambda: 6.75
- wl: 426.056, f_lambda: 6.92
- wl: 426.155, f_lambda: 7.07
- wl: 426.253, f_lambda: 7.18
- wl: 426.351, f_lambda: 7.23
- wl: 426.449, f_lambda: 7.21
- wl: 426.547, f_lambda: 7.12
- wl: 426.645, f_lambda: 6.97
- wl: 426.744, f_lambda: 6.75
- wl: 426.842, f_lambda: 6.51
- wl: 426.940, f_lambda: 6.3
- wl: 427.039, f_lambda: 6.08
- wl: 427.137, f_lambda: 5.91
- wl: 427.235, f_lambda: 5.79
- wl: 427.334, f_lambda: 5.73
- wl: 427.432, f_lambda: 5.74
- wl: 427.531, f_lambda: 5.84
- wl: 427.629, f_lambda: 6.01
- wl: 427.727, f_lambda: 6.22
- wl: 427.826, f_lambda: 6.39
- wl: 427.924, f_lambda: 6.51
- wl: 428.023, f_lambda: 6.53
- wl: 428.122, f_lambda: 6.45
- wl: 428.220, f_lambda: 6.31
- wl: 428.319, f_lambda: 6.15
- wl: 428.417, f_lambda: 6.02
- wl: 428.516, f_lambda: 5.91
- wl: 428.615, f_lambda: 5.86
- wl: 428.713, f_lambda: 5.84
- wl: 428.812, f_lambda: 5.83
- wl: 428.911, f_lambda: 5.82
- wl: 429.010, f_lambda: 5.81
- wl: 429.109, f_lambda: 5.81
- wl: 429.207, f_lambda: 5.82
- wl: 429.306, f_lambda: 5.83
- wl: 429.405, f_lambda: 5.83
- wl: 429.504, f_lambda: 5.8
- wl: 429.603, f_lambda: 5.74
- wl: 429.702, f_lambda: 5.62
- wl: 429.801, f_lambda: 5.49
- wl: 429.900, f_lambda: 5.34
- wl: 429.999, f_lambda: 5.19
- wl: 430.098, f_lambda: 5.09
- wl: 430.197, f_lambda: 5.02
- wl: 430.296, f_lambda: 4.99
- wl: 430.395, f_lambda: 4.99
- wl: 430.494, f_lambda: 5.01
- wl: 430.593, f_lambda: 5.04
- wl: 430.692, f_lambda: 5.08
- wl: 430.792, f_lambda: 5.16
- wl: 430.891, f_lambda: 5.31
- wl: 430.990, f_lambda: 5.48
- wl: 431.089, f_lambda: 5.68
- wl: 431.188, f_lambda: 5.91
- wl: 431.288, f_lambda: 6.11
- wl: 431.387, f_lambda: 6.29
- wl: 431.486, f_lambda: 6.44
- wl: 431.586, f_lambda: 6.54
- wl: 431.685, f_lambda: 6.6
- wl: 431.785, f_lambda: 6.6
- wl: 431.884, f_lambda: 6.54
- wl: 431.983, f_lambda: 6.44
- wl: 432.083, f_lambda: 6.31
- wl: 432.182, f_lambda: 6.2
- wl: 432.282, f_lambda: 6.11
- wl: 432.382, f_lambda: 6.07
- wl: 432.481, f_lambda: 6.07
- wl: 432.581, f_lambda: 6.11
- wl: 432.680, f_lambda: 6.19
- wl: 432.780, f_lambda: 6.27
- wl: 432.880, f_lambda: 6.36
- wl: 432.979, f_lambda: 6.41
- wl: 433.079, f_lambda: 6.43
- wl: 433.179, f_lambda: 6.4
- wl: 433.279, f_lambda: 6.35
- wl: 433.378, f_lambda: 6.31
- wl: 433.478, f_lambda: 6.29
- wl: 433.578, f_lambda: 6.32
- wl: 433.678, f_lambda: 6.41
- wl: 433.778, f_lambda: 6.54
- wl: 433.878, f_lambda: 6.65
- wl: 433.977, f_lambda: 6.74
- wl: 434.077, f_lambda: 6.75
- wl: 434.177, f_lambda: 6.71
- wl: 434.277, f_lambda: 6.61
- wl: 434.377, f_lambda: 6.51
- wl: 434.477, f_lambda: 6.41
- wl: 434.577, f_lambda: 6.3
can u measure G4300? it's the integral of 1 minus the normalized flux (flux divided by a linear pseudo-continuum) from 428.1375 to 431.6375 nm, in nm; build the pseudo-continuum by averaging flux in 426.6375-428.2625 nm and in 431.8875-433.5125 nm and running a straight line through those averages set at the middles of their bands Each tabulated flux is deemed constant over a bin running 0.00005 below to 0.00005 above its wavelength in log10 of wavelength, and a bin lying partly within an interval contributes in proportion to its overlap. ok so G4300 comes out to 0.32 nm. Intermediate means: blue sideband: 6.22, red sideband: 6.28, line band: 5.67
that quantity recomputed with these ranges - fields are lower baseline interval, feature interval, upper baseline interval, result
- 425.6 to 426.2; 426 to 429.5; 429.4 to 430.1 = -0.10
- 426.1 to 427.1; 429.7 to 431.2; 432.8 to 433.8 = 0.30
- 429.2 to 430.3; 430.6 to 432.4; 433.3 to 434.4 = -0.03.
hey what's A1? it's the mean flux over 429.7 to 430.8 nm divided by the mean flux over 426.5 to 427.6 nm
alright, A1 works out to 0.8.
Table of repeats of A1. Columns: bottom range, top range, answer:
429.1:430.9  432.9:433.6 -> 1.19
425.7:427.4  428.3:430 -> 0.87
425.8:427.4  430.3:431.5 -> 0.83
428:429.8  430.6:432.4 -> 1.02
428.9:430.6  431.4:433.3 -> 1.16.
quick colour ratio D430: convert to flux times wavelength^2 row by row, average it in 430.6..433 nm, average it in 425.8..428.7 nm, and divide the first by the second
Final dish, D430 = 0.97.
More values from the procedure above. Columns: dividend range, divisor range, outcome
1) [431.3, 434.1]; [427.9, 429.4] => 1.08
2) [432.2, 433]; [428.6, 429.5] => 1.08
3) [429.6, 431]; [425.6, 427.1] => 0.79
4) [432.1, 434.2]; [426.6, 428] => 1.05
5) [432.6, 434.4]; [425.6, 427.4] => 1.01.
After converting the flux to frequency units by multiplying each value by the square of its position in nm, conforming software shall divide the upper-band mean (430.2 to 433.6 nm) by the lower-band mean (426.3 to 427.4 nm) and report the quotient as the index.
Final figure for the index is 0.94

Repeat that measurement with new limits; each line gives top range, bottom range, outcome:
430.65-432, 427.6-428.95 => 0.99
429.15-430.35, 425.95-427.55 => 0.85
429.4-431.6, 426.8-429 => 0.92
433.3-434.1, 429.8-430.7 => 1.29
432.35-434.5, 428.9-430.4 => 1.18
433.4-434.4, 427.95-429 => 1.11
